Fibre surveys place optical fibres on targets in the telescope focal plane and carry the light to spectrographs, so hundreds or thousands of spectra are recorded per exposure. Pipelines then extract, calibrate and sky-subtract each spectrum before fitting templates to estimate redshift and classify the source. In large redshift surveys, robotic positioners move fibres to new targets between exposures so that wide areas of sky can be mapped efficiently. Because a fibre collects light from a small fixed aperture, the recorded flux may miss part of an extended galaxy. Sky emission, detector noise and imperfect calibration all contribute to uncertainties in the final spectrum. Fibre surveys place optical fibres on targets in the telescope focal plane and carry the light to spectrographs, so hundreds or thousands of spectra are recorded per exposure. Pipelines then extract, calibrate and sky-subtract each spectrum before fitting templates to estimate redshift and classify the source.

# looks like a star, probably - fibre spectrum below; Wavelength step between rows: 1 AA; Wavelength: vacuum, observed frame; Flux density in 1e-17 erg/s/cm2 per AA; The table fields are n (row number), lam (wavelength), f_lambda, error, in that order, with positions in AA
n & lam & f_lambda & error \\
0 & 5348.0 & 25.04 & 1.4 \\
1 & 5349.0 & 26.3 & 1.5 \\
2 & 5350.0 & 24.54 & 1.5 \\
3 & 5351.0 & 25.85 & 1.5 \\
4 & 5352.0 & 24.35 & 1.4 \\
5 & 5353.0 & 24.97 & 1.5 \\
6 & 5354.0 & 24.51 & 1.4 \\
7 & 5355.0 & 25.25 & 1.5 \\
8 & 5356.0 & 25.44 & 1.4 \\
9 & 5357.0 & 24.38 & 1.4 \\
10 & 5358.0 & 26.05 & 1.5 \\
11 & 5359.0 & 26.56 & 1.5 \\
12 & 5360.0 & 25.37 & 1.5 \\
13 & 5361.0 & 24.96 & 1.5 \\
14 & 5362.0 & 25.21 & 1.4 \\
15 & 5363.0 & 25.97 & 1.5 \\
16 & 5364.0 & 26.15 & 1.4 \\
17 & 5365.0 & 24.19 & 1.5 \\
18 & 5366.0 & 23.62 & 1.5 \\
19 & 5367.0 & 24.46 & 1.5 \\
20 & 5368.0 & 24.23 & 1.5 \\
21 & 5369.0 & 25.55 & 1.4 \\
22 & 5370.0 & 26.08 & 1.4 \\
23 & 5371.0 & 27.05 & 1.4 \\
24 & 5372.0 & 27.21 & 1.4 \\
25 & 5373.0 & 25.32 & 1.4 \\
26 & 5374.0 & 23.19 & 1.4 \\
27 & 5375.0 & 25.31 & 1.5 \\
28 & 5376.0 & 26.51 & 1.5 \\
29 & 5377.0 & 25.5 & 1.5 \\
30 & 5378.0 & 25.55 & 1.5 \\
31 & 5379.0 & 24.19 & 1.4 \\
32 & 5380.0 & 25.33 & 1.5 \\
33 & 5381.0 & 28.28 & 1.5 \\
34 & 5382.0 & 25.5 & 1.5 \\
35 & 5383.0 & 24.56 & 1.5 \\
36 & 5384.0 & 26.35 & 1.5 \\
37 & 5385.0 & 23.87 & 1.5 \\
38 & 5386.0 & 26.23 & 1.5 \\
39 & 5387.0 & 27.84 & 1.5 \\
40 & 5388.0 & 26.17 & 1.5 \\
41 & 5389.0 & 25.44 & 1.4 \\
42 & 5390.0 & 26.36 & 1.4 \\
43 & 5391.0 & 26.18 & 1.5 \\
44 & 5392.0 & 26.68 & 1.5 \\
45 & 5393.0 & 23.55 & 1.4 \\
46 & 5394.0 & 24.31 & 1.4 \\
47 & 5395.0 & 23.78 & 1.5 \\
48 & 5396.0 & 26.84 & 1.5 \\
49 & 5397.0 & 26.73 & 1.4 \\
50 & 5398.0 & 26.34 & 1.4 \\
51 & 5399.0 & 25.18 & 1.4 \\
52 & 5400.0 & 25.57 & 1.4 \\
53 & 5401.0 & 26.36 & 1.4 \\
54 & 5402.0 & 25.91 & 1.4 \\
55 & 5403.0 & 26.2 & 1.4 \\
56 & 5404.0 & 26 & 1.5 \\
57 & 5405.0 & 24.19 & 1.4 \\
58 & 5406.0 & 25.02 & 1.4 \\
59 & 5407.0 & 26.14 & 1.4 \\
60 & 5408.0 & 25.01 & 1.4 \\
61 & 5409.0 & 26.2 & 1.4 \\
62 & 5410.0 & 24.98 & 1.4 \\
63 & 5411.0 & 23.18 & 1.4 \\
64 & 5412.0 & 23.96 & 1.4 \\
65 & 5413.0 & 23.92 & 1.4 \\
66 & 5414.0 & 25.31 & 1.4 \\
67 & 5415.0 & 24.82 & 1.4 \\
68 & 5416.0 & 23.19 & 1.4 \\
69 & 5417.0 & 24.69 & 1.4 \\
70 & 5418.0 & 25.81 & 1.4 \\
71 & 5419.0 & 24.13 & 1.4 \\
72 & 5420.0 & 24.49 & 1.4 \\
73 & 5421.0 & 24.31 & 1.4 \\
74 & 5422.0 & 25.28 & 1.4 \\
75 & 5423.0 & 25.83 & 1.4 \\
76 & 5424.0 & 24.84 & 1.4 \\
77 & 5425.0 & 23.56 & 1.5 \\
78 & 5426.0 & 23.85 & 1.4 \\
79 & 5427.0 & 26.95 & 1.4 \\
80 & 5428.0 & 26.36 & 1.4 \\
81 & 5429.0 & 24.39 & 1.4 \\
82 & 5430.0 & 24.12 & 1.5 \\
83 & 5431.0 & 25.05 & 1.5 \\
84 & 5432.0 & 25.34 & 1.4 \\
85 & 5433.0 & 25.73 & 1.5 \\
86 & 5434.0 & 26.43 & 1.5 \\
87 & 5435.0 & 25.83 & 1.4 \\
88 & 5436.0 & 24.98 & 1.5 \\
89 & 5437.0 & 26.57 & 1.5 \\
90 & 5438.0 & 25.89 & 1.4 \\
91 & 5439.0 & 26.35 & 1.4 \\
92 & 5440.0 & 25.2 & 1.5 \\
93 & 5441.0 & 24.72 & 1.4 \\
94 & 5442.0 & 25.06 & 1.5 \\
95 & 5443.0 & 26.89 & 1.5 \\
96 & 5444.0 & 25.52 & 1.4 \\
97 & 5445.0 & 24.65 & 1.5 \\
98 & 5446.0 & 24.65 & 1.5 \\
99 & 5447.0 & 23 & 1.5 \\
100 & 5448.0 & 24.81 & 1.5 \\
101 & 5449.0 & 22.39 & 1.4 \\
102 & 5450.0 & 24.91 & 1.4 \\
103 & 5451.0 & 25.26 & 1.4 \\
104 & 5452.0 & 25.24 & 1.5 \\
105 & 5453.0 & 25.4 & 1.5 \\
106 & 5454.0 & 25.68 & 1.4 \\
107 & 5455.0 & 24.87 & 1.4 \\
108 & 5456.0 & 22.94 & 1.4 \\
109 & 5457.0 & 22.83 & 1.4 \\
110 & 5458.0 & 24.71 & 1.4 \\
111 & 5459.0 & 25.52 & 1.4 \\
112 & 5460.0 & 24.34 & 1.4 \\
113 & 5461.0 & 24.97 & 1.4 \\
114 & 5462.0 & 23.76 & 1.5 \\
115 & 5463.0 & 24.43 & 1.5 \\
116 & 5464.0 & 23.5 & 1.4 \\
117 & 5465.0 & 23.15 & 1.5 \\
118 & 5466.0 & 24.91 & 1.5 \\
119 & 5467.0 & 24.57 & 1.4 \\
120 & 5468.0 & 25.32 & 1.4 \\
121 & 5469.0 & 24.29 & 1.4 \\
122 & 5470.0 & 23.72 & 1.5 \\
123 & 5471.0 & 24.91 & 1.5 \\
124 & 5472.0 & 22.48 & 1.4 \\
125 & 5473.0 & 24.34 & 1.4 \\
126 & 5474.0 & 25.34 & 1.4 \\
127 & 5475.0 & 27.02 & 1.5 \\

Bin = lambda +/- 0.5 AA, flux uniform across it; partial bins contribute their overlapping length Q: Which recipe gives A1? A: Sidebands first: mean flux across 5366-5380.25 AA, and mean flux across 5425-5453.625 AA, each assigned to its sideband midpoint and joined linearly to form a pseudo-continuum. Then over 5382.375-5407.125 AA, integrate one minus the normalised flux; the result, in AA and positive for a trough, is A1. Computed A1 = -0.4 AA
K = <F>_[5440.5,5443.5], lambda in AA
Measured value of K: 25.6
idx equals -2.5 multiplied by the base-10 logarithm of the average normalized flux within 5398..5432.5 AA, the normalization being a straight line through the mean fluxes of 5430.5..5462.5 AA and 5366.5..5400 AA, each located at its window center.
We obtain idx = 0.01 mag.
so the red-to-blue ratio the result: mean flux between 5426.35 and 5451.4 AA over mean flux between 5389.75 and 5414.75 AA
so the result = 1.00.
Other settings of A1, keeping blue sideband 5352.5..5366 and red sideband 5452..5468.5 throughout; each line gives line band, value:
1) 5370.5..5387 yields -0.4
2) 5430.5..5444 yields -0.6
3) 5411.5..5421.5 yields 0.1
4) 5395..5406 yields -0.4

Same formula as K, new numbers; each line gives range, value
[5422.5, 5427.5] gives 25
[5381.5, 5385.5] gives 25.1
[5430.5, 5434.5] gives 25.6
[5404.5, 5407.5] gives 25.1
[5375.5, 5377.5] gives 26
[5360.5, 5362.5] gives 25.1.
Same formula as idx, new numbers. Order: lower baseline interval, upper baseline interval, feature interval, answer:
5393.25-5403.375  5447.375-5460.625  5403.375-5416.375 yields 0.03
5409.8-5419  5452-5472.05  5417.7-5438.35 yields -0.04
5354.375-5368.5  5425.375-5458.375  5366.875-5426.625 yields -0.01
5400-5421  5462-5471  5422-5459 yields -0.02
